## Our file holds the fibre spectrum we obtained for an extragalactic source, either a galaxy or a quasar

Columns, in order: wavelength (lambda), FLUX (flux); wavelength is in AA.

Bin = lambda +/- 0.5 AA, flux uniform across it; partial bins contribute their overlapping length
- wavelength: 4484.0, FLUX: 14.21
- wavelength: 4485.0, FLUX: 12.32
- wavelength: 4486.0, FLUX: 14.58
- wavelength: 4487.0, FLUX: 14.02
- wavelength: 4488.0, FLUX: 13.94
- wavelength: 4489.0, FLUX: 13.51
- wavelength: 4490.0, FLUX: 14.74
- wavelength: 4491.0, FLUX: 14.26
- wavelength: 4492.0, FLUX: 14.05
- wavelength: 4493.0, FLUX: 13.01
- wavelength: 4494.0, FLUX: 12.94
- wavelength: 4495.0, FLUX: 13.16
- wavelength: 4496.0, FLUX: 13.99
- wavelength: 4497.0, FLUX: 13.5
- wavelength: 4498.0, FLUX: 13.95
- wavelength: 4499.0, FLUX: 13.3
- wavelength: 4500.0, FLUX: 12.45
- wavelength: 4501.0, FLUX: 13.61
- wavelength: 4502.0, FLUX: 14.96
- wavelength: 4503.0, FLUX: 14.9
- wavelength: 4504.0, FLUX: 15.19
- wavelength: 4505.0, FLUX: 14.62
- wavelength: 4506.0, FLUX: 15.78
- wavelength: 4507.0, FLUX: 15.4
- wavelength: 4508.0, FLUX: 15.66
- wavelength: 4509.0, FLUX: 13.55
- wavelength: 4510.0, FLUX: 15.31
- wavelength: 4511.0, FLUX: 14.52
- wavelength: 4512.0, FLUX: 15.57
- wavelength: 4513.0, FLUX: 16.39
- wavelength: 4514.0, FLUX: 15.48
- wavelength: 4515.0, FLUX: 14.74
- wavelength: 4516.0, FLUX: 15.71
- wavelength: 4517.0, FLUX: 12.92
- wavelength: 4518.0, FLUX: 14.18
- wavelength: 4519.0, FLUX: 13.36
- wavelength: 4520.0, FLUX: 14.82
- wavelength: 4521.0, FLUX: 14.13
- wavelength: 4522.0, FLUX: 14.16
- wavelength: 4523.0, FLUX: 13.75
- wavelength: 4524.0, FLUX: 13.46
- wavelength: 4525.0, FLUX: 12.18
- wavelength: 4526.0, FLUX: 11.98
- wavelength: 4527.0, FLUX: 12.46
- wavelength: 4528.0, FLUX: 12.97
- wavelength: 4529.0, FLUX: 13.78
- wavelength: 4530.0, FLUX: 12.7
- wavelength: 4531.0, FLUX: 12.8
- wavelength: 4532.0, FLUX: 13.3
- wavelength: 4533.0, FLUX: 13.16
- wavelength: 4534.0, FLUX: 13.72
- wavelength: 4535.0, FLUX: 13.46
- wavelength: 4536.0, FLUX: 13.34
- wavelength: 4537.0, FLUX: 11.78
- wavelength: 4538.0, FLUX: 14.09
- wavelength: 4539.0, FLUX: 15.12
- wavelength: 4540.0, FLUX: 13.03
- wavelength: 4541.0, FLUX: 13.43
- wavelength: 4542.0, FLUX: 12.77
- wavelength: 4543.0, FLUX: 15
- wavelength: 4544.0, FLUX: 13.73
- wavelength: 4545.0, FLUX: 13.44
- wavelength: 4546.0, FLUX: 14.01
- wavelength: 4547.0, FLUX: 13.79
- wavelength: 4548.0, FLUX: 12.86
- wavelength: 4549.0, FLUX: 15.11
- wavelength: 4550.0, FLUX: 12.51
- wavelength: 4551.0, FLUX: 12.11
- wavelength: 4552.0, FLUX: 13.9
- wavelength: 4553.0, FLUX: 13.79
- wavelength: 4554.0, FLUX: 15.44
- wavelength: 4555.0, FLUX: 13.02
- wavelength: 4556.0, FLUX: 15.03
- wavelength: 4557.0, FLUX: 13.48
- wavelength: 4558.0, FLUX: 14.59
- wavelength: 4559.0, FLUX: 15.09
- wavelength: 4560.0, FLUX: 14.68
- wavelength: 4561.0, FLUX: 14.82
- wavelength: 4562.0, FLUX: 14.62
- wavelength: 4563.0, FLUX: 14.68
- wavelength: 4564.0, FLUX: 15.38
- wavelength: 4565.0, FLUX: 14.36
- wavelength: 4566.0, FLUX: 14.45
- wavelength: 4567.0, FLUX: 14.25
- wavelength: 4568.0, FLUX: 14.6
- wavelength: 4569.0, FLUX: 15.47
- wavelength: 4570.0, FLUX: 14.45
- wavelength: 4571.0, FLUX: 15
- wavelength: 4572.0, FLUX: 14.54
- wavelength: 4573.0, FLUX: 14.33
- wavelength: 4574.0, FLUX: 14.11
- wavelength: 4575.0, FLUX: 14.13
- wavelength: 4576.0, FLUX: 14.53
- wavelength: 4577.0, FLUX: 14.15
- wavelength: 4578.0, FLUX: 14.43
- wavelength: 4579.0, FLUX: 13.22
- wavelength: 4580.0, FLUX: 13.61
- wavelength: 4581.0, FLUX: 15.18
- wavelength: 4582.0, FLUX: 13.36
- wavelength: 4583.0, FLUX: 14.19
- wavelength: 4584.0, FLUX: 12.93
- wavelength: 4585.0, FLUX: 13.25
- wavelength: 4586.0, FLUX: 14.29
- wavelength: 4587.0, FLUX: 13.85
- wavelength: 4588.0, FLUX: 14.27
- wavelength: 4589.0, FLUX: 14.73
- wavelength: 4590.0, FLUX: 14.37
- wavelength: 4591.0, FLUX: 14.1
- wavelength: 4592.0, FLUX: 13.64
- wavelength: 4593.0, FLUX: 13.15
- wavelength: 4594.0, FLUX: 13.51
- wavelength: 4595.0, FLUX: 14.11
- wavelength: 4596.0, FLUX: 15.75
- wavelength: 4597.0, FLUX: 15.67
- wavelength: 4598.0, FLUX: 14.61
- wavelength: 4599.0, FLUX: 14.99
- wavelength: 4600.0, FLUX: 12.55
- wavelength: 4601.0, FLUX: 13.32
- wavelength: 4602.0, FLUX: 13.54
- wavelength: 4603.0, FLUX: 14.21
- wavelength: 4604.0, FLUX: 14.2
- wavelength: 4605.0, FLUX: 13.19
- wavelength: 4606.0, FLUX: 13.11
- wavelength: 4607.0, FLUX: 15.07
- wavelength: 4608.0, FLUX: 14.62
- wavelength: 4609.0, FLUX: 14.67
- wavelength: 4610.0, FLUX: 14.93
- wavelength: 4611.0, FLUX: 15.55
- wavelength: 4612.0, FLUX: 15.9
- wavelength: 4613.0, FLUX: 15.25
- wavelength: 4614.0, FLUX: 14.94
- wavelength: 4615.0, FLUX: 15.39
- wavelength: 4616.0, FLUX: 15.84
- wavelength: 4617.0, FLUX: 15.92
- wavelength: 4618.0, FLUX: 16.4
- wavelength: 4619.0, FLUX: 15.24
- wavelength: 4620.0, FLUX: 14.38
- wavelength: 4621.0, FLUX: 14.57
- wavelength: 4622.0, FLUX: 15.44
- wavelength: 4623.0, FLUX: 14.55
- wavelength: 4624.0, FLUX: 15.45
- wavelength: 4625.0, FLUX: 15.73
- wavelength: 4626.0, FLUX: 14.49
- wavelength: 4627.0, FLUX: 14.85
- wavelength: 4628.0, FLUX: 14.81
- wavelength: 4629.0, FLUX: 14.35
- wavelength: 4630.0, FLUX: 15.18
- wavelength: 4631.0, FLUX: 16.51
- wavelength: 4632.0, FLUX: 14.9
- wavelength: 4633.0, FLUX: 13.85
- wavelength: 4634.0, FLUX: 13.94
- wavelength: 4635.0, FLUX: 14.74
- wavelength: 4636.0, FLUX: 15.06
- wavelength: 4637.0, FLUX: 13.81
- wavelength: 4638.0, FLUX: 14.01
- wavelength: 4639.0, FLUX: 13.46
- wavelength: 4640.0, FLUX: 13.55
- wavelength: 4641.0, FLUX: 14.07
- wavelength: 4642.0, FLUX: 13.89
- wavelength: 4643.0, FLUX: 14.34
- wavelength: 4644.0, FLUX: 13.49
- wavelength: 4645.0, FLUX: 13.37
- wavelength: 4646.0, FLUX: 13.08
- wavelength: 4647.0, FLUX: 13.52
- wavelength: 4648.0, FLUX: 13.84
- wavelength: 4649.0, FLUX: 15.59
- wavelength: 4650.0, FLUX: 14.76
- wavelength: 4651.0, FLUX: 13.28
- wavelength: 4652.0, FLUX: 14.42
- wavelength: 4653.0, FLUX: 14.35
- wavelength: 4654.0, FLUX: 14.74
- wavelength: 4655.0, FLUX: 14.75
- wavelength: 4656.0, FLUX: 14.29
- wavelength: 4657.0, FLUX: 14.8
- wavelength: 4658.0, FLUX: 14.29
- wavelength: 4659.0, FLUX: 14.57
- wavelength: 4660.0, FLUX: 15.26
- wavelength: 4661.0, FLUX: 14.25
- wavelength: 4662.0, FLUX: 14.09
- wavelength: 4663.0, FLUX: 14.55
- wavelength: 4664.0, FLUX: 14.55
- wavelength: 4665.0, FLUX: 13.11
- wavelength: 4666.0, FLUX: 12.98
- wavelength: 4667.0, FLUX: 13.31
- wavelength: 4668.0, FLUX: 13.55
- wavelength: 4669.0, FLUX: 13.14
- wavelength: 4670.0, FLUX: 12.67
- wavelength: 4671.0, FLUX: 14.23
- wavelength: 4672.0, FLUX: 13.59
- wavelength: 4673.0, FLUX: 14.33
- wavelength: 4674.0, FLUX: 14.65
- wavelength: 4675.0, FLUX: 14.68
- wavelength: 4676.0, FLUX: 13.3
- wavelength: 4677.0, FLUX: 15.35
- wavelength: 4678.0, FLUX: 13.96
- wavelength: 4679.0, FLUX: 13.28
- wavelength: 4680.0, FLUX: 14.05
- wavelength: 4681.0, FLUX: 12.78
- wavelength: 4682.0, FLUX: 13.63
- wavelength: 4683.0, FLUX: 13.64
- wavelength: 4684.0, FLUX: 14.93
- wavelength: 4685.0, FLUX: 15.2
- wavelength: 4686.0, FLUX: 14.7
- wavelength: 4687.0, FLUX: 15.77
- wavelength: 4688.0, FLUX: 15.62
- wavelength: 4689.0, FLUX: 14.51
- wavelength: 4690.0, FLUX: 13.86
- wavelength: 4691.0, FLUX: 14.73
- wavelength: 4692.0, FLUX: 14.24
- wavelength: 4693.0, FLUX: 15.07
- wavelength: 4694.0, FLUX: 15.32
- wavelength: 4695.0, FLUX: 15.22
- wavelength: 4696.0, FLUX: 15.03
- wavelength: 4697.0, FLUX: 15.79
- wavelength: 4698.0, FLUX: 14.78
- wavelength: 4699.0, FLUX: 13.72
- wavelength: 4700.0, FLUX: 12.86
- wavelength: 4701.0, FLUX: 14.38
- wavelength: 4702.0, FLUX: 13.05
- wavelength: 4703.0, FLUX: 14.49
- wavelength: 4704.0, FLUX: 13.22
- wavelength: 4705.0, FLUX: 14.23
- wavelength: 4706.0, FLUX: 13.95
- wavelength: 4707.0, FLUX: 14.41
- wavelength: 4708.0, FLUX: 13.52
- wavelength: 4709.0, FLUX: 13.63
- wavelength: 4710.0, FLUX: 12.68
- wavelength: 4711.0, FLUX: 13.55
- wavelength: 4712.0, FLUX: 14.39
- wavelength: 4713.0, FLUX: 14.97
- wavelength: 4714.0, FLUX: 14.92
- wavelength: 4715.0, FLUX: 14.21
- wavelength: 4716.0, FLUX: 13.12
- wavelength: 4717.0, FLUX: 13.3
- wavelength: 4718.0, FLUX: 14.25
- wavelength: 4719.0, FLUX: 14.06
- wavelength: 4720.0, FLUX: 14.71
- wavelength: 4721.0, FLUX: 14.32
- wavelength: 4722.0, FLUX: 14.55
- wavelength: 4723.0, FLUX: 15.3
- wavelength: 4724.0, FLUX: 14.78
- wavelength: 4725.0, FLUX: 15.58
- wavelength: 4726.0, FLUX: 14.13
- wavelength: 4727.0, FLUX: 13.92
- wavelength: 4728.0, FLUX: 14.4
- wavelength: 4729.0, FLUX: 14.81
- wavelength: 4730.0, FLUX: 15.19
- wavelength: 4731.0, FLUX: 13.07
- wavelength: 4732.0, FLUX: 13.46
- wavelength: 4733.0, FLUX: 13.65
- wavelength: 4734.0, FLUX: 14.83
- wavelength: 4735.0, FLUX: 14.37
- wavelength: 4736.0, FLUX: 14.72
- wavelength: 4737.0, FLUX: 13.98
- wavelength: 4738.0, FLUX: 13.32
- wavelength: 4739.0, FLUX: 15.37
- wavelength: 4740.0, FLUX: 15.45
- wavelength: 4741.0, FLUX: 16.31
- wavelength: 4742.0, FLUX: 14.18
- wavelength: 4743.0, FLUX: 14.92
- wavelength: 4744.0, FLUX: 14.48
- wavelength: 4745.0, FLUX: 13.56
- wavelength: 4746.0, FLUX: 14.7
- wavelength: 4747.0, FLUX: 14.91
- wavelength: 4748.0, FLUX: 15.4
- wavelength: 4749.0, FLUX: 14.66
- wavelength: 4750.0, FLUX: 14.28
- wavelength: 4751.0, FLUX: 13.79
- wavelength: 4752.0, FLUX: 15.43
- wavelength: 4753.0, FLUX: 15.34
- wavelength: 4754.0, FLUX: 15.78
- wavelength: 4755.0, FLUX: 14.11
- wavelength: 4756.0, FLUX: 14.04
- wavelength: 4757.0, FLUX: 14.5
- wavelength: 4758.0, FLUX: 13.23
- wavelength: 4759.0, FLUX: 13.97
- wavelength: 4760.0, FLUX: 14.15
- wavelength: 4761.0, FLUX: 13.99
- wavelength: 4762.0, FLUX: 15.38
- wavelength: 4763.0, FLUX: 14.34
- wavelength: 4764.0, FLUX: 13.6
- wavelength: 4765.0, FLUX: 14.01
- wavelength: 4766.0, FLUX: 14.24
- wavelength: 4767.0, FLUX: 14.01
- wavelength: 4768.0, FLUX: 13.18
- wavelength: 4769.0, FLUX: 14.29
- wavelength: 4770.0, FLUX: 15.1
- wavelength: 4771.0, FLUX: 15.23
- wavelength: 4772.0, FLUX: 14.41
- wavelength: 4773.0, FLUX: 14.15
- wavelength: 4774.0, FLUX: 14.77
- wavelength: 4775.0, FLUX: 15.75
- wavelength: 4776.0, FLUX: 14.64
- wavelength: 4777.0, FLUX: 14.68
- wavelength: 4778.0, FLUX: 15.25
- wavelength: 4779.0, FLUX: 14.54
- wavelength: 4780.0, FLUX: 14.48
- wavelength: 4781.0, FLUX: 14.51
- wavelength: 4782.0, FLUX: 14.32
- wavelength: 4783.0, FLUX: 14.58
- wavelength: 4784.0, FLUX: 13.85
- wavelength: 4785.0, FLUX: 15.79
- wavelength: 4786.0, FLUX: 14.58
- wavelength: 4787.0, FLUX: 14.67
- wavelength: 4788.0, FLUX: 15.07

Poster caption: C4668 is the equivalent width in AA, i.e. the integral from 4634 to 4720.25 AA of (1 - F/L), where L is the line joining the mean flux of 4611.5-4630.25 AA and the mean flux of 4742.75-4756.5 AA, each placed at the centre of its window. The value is 4.67 AA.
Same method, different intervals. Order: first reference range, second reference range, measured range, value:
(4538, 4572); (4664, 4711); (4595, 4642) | -1.80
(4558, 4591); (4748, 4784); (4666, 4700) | 0.34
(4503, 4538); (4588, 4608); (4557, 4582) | -0.72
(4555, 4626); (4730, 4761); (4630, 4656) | 0.46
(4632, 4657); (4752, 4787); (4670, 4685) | 0.21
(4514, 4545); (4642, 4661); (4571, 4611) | -0.66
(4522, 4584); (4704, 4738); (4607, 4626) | -1.69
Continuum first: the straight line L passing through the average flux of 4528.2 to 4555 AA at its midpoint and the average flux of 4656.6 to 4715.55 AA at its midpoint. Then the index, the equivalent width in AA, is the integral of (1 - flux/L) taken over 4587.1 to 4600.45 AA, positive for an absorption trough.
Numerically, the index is -0.5 AA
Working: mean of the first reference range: 13.5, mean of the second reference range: 14.2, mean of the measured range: 14.3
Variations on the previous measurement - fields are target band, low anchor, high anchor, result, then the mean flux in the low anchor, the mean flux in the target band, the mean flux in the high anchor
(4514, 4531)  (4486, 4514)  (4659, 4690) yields 0.8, 14.3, 13.6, 14.1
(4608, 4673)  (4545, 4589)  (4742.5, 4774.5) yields -0.9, 14.2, 14.5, 14.4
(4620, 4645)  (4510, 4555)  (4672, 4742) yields -0.8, 13.8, 14.5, 14.3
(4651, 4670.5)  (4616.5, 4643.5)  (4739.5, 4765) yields 0.8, 14.7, 14.1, 14.6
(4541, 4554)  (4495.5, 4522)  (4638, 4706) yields 0.7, 14.5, 13.7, 14.2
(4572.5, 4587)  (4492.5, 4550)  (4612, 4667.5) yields 0.2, 13.9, 14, 14.5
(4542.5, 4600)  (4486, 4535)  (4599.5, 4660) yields 0.2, 14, 14.2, 14.5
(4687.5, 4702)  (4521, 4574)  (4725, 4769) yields -0.3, 13.9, 14.6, 14.4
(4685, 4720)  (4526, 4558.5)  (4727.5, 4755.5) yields 0.2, 13.5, 14.3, 14.6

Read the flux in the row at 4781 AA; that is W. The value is 14.51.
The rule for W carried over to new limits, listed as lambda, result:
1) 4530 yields 12.7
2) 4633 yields 13.85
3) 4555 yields 13.02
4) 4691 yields 14.73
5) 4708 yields 13.52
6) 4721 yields 14.32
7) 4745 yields 13.56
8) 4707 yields 14.41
